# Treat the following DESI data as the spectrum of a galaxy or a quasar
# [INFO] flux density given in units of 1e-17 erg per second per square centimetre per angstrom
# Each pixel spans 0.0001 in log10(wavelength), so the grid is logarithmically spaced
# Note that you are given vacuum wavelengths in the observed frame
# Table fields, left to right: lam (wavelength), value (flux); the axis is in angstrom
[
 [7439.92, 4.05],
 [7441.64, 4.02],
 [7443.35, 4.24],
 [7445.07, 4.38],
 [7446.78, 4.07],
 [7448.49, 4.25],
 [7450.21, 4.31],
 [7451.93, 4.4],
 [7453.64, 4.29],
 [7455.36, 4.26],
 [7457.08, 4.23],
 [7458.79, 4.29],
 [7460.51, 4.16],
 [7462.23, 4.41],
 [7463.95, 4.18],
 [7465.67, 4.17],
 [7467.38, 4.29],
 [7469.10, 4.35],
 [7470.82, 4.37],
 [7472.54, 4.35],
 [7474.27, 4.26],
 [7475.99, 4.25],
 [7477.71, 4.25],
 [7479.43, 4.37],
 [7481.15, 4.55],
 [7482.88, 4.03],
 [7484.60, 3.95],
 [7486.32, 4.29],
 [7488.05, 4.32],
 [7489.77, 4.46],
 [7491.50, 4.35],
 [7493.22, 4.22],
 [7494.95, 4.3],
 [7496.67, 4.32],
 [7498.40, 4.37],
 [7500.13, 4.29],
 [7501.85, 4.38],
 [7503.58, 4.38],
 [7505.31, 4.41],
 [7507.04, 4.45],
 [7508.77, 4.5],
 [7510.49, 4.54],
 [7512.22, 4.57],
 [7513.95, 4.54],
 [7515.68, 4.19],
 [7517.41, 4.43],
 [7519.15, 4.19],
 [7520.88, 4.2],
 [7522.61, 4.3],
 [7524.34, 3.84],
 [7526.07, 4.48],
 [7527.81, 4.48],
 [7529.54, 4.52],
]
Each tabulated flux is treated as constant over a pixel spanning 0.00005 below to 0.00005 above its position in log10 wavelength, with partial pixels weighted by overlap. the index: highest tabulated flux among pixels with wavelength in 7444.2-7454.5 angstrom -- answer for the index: 4.4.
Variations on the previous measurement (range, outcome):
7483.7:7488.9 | 4.32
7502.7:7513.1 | 4.57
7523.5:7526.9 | 4.48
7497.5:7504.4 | 4.38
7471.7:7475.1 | 4.35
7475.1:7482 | 4.55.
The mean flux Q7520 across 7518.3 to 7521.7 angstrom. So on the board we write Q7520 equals 4.2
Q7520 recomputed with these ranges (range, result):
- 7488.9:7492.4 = 4.41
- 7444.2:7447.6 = 4.22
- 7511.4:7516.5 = 4.43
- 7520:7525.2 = 4.12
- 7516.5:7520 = 4.3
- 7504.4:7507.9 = 4.42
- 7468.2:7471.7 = 4.36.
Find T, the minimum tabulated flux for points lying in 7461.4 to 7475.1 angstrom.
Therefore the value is 4.17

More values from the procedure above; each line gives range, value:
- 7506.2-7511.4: 4.45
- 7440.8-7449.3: 4.02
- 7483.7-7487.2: 3.95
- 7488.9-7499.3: 4.22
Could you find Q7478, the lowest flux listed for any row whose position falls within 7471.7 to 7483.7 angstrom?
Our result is 4.03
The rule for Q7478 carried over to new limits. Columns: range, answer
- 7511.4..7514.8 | 4.54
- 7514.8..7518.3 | 4.19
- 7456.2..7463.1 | 4.16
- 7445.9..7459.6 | 4.07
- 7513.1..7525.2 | 3.84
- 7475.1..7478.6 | 4.25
